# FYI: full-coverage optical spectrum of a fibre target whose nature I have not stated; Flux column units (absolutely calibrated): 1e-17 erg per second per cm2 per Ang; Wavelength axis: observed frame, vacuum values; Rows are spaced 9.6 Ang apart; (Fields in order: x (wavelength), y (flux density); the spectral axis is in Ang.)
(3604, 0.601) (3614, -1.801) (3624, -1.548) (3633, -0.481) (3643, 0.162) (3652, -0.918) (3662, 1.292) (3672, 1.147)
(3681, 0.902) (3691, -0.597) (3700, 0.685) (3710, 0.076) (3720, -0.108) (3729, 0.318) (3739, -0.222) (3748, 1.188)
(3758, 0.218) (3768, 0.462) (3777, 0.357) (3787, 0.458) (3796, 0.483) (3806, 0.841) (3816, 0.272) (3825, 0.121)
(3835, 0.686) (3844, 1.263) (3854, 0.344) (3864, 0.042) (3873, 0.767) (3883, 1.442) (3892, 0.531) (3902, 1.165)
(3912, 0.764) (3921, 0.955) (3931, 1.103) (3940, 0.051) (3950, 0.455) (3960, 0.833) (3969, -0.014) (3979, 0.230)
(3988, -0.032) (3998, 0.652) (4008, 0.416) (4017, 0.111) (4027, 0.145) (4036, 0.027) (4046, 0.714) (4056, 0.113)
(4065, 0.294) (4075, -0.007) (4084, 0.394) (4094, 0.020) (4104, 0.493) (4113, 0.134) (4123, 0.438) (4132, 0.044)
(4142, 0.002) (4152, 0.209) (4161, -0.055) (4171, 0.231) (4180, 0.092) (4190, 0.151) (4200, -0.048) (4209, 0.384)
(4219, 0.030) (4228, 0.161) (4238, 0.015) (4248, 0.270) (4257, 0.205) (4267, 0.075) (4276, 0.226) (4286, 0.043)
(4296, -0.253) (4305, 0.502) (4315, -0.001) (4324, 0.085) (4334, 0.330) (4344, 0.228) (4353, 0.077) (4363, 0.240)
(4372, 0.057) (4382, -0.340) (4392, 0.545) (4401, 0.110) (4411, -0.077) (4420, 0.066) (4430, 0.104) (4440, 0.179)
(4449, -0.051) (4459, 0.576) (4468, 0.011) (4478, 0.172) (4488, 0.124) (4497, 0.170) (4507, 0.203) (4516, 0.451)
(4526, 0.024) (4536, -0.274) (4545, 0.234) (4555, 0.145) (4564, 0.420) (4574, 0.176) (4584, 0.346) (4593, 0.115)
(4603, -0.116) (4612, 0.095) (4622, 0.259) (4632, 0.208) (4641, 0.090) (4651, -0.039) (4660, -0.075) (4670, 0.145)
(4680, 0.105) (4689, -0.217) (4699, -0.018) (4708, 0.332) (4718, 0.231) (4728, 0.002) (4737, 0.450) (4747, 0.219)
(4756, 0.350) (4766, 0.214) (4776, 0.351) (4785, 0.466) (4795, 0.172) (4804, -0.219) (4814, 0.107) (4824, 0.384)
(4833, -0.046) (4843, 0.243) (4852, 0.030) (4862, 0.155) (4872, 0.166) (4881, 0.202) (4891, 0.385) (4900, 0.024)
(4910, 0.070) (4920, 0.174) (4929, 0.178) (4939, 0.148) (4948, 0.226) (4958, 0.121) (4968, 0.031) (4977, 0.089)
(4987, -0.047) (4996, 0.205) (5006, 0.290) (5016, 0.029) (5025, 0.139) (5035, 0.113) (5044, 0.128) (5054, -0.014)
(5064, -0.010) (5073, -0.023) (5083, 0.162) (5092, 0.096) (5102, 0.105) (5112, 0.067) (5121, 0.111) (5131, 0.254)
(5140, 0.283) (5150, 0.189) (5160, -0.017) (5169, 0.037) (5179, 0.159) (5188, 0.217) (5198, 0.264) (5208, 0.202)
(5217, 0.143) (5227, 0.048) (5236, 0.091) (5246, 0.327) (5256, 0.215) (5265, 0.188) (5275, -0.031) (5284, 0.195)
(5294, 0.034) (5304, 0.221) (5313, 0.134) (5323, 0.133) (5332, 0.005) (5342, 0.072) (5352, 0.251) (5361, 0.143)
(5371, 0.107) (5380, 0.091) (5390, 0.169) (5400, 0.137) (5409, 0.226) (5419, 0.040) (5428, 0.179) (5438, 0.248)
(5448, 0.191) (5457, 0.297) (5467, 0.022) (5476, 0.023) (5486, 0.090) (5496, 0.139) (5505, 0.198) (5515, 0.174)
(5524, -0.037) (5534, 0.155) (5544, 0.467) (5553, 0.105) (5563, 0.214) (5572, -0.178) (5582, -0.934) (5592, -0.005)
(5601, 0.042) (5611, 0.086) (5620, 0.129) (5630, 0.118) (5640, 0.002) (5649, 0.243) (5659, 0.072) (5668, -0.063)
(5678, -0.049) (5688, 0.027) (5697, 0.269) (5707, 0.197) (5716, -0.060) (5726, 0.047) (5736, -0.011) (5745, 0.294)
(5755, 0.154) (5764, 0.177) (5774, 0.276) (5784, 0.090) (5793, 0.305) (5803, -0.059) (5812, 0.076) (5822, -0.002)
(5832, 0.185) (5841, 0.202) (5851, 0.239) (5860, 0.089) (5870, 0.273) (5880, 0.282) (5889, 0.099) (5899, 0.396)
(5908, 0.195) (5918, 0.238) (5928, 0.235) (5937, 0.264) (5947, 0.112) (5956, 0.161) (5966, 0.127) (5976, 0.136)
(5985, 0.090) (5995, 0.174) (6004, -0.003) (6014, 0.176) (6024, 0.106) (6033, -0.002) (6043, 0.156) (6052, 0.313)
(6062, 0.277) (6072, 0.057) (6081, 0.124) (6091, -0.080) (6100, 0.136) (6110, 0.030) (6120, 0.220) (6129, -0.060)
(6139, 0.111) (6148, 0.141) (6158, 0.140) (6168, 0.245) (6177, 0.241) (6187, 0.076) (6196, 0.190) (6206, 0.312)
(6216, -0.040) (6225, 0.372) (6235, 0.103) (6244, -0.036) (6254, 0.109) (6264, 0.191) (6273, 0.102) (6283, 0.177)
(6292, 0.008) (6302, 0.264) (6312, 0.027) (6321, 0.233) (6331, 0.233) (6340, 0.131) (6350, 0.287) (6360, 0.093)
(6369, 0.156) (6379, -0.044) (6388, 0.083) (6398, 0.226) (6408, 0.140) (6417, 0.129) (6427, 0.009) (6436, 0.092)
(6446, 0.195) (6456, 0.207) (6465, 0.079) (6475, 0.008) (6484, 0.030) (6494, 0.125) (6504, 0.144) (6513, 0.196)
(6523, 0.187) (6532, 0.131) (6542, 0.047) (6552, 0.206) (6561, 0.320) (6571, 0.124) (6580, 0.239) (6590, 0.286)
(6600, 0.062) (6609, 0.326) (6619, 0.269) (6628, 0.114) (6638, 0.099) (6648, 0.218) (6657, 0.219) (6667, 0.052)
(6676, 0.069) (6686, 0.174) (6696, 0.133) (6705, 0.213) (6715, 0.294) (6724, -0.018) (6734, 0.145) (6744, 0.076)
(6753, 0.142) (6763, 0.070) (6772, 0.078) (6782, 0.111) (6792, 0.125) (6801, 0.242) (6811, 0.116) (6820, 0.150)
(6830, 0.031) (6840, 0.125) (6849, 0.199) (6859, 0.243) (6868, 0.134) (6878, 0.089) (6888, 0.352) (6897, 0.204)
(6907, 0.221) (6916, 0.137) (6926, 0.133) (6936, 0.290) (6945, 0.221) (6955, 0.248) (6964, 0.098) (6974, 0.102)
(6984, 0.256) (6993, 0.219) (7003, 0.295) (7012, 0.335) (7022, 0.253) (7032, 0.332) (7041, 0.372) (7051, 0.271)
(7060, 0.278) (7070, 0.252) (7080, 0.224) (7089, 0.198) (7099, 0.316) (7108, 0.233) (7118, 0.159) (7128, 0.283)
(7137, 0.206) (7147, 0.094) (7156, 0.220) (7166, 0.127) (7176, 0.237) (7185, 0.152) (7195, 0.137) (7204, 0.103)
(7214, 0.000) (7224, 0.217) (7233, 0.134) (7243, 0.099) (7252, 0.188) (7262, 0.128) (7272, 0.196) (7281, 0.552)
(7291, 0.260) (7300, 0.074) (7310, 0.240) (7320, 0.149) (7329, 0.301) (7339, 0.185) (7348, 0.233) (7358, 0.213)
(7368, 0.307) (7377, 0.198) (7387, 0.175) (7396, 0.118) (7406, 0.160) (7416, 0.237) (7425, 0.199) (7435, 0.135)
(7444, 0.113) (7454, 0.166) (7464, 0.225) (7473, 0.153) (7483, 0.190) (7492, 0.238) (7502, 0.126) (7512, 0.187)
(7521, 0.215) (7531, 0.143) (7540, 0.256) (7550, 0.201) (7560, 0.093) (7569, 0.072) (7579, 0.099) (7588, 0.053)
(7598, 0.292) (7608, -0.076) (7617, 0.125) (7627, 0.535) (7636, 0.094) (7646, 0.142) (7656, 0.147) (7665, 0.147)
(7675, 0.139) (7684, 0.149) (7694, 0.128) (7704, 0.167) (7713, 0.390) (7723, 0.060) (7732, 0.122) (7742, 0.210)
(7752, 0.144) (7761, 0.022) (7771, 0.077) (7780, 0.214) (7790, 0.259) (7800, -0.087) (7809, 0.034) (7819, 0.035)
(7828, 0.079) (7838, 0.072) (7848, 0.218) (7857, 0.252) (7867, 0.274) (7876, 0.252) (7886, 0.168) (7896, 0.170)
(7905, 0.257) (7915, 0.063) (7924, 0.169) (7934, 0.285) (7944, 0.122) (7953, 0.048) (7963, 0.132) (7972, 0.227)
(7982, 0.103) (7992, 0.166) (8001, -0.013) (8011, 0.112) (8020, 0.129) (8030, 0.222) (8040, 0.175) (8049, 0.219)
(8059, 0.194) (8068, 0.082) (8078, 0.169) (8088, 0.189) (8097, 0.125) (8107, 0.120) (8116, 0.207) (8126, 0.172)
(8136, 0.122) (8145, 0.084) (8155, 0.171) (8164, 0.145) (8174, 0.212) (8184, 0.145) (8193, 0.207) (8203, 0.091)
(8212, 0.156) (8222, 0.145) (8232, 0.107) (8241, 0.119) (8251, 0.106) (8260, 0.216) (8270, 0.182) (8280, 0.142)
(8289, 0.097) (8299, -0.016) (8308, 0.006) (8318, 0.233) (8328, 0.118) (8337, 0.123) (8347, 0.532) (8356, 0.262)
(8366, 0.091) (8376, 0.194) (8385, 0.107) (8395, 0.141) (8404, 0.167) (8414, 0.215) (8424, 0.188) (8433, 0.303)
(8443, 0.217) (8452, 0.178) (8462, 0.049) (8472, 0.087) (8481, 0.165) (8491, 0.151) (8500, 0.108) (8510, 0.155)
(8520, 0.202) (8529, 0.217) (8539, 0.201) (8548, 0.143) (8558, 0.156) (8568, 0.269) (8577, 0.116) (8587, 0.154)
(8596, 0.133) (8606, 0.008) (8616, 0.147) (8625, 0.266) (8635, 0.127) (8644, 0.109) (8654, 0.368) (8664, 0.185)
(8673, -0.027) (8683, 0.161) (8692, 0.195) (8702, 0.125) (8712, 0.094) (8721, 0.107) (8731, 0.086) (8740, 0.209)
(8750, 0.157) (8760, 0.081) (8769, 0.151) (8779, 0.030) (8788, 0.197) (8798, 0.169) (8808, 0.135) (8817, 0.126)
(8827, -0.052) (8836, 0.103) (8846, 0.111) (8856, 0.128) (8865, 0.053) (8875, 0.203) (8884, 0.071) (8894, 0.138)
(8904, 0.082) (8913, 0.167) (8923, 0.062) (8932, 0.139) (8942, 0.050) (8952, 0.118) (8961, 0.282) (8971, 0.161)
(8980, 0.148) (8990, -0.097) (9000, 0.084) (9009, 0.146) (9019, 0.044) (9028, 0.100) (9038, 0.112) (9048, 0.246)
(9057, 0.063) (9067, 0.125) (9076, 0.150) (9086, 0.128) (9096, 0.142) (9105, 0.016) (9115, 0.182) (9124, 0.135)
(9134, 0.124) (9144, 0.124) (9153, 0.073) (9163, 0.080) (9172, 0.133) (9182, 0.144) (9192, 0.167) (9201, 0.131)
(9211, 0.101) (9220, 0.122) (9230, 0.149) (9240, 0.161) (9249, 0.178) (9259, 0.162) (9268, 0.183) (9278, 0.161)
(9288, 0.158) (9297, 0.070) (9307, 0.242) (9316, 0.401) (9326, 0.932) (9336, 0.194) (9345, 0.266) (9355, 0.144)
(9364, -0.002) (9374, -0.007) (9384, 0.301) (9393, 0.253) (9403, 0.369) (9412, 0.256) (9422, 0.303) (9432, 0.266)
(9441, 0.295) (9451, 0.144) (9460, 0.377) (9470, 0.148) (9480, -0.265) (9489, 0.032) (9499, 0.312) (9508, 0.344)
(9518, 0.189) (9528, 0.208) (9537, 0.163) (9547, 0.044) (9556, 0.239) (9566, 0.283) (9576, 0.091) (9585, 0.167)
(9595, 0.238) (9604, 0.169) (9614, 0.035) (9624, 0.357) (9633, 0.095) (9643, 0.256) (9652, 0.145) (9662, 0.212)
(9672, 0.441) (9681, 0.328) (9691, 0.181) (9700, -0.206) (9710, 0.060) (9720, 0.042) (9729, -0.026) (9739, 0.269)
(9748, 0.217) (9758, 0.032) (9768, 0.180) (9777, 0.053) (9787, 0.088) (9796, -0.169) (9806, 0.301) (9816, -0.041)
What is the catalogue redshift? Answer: 1.510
